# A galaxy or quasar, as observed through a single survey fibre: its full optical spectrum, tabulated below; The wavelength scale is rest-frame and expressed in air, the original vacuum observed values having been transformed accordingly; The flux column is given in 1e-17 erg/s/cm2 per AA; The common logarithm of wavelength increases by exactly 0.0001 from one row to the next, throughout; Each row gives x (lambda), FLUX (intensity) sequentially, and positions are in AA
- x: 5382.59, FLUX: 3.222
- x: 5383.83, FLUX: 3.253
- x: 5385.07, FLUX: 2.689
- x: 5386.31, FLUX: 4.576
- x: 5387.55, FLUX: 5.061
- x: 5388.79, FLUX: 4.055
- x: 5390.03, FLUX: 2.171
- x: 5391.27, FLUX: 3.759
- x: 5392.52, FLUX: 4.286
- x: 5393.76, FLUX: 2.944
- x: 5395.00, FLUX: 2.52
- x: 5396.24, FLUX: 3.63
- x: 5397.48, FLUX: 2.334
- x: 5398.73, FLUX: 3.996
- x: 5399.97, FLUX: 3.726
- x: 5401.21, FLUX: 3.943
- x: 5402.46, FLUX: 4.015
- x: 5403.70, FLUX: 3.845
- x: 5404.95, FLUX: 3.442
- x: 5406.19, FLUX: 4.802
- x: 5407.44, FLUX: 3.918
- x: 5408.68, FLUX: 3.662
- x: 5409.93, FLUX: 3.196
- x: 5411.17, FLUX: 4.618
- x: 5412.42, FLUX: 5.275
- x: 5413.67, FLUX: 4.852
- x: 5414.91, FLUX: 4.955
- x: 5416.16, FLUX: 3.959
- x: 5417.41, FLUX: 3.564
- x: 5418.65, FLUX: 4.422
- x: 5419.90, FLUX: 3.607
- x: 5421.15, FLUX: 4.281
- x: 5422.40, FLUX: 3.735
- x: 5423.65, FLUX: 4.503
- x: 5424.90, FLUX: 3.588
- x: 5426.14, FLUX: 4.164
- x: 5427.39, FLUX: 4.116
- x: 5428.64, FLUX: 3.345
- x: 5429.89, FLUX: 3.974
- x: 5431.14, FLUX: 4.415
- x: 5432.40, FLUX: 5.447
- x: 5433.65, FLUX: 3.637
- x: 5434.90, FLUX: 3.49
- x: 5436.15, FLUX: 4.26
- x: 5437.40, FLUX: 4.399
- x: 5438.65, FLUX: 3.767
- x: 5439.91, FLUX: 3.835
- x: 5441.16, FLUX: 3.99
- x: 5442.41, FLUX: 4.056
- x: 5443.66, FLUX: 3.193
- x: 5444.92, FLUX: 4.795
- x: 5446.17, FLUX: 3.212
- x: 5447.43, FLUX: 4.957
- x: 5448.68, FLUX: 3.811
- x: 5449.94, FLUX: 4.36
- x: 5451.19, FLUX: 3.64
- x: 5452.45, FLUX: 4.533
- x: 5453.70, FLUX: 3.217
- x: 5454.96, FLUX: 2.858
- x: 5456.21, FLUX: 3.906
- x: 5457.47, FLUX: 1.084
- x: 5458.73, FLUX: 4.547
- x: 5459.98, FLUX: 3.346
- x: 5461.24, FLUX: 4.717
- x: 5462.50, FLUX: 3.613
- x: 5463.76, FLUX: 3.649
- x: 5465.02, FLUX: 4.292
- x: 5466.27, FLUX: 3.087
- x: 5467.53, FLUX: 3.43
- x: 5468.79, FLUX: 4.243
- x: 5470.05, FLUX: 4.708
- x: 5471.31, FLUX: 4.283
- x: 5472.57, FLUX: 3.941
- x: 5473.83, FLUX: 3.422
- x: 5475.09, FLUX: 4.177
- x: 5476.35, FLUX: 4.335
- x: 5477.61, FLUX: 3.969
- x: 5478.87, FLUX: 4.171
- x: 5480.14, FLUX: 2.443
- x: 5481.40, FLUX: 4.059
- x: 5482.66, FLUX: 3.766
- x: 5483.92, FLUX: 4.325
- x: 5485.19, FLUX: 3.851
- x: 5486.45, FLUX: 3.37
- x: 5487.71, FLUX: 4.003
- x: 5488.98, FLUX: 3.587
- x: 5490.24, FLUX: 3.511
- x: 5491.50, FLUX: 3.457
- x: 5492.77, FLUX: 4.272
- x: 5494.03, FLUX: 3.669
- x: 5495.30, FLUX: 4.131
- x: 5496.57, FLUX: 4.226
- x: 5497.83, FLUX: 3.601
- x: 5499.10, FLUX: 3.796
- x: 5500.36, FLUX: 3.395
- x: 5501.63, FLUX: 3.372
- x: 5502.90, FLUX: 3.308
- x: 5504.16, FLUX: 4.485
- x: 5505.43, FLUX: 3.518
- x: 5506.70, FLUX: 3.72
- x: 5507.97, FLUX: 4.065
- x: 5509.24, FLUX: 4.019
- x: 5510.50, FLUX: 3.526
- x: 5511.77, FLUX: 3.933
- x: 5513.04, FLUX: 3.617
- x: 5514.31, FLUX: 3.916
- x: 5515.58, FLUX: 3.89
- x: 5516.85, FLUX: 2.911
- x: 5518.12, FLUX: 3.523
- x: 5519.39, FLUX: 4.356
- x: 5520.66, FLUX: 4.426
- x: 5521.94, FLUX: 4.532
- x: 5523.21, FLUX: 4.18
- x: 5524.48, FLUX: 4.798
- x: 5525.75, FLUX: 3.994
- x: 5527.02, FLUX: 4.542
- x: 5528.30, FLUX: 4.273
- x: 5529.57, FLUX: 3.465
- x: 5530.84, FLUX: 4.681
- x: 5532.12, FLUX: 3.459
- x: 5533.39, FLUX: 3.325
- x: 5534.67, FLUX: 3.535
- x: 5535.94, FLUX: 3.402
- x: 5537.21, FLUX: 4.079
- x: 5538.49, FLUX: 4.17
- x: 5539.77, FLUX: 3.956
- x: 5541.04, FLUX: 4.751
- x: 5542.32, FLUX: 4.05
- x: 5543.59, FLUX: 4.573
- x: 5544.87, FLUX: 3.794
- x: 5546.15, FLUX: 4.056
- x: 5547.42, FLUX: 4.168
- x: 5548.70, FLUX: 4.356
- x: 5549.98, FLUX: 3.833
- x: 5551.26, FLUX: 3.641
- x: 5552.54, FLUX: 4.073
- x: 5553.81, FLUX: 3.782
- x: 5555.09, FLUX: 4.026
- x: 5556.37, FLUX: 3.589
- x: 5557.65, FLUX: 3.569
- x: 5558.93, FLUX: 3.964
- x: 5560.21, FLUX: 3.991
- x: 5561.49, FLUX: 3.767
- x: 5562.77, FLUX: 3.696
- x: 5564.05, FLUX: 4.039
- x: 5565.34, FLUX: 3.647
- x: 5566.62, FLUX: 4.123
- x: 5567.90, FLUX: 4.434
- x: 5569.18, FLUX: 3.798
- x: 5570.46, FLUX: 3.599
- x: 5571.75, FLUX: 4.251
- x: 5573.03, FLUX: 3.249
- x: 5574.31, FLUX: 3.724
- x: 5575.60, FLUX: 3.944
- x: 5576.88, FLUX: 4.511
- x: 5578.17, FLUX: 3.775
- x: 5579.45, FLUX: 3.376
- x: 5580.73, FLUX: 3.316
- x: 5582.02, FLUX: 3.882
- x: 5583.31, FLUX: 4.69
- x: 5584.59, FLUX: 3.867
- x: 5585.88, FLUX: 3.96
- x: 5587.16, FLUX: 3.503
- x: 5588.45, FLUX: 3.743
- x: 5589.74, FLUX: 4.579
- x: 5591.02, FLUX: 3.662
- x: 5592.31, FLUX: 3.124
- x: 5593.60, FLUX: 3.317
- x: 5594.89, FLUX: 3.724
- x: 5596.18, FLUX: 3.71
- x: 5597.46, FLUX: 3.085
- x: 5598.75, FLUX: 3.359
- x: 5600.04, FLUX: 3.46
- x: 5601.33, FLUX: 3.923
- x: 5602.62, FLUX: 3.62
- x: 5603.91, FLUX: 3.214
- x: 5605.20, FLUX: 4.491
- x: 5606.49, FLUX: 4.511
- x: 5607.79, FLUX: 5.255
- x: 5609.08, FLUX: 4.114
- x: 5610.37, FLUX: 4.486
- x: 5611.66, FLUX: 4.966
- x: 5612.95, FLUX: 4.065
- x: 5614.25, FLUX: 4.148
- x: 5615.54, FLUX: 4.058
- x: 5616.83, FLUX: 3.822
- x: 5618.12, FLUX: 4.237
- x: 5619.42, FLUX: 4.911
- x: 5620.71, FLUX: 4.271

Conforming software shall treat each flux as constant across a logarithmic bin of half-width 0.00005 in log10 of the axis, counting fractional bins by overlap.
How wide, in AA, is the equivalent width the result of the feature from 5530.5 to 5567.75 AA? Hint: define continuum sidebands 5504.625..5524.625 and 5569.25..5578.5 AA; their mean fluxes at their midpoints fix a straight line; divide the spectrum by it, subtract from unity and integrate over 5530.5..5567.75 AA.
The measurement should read -0.49 AA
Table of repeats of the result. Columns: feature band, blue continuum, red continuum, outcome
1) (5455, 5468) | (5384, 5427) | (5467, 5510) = 1.1 AA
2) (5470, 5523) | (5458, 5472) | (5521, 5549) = 2.5 AA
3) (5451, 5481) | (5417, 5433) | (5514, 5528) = 2.6 AA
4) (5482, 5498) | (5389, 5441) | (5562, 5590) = 0.3 AA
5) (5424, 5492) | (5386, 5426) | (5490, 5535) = 0.6 AA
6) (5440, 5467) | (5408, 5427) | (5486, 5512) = 1.6 AA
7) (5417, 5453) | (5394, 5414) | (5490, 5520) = -2.2 AA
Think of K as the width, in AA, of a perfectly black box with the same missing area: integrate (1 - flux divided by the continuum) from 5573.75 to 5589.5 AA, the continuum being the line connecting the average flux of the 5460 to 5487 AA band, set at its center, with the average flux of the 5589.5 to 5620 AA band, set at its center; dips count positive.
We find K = 0.4 AA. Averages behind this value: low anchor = 3.89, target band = 3.88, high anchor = 3.98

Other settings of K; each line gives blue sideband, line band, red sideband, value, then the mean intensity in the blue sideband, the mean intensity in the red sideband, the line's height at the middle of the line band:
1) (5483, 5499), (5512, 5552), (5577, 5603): -2.4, 3.83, 3.7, 3.78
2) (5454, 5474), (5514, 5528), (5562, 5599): -1.4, 3.69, 3.79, 3.74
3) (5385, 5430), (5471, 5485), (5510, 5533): 0.2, 3.89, 4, 3.96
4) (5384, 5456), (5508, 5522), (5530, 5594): 0.1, 3.92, 3.89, 3.9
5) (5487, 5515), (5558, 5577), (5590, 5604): -1.6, 3.78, 3.51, 3.6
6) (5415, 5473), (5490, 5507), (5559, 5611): 0.6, 3.92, 3.86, 3.9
